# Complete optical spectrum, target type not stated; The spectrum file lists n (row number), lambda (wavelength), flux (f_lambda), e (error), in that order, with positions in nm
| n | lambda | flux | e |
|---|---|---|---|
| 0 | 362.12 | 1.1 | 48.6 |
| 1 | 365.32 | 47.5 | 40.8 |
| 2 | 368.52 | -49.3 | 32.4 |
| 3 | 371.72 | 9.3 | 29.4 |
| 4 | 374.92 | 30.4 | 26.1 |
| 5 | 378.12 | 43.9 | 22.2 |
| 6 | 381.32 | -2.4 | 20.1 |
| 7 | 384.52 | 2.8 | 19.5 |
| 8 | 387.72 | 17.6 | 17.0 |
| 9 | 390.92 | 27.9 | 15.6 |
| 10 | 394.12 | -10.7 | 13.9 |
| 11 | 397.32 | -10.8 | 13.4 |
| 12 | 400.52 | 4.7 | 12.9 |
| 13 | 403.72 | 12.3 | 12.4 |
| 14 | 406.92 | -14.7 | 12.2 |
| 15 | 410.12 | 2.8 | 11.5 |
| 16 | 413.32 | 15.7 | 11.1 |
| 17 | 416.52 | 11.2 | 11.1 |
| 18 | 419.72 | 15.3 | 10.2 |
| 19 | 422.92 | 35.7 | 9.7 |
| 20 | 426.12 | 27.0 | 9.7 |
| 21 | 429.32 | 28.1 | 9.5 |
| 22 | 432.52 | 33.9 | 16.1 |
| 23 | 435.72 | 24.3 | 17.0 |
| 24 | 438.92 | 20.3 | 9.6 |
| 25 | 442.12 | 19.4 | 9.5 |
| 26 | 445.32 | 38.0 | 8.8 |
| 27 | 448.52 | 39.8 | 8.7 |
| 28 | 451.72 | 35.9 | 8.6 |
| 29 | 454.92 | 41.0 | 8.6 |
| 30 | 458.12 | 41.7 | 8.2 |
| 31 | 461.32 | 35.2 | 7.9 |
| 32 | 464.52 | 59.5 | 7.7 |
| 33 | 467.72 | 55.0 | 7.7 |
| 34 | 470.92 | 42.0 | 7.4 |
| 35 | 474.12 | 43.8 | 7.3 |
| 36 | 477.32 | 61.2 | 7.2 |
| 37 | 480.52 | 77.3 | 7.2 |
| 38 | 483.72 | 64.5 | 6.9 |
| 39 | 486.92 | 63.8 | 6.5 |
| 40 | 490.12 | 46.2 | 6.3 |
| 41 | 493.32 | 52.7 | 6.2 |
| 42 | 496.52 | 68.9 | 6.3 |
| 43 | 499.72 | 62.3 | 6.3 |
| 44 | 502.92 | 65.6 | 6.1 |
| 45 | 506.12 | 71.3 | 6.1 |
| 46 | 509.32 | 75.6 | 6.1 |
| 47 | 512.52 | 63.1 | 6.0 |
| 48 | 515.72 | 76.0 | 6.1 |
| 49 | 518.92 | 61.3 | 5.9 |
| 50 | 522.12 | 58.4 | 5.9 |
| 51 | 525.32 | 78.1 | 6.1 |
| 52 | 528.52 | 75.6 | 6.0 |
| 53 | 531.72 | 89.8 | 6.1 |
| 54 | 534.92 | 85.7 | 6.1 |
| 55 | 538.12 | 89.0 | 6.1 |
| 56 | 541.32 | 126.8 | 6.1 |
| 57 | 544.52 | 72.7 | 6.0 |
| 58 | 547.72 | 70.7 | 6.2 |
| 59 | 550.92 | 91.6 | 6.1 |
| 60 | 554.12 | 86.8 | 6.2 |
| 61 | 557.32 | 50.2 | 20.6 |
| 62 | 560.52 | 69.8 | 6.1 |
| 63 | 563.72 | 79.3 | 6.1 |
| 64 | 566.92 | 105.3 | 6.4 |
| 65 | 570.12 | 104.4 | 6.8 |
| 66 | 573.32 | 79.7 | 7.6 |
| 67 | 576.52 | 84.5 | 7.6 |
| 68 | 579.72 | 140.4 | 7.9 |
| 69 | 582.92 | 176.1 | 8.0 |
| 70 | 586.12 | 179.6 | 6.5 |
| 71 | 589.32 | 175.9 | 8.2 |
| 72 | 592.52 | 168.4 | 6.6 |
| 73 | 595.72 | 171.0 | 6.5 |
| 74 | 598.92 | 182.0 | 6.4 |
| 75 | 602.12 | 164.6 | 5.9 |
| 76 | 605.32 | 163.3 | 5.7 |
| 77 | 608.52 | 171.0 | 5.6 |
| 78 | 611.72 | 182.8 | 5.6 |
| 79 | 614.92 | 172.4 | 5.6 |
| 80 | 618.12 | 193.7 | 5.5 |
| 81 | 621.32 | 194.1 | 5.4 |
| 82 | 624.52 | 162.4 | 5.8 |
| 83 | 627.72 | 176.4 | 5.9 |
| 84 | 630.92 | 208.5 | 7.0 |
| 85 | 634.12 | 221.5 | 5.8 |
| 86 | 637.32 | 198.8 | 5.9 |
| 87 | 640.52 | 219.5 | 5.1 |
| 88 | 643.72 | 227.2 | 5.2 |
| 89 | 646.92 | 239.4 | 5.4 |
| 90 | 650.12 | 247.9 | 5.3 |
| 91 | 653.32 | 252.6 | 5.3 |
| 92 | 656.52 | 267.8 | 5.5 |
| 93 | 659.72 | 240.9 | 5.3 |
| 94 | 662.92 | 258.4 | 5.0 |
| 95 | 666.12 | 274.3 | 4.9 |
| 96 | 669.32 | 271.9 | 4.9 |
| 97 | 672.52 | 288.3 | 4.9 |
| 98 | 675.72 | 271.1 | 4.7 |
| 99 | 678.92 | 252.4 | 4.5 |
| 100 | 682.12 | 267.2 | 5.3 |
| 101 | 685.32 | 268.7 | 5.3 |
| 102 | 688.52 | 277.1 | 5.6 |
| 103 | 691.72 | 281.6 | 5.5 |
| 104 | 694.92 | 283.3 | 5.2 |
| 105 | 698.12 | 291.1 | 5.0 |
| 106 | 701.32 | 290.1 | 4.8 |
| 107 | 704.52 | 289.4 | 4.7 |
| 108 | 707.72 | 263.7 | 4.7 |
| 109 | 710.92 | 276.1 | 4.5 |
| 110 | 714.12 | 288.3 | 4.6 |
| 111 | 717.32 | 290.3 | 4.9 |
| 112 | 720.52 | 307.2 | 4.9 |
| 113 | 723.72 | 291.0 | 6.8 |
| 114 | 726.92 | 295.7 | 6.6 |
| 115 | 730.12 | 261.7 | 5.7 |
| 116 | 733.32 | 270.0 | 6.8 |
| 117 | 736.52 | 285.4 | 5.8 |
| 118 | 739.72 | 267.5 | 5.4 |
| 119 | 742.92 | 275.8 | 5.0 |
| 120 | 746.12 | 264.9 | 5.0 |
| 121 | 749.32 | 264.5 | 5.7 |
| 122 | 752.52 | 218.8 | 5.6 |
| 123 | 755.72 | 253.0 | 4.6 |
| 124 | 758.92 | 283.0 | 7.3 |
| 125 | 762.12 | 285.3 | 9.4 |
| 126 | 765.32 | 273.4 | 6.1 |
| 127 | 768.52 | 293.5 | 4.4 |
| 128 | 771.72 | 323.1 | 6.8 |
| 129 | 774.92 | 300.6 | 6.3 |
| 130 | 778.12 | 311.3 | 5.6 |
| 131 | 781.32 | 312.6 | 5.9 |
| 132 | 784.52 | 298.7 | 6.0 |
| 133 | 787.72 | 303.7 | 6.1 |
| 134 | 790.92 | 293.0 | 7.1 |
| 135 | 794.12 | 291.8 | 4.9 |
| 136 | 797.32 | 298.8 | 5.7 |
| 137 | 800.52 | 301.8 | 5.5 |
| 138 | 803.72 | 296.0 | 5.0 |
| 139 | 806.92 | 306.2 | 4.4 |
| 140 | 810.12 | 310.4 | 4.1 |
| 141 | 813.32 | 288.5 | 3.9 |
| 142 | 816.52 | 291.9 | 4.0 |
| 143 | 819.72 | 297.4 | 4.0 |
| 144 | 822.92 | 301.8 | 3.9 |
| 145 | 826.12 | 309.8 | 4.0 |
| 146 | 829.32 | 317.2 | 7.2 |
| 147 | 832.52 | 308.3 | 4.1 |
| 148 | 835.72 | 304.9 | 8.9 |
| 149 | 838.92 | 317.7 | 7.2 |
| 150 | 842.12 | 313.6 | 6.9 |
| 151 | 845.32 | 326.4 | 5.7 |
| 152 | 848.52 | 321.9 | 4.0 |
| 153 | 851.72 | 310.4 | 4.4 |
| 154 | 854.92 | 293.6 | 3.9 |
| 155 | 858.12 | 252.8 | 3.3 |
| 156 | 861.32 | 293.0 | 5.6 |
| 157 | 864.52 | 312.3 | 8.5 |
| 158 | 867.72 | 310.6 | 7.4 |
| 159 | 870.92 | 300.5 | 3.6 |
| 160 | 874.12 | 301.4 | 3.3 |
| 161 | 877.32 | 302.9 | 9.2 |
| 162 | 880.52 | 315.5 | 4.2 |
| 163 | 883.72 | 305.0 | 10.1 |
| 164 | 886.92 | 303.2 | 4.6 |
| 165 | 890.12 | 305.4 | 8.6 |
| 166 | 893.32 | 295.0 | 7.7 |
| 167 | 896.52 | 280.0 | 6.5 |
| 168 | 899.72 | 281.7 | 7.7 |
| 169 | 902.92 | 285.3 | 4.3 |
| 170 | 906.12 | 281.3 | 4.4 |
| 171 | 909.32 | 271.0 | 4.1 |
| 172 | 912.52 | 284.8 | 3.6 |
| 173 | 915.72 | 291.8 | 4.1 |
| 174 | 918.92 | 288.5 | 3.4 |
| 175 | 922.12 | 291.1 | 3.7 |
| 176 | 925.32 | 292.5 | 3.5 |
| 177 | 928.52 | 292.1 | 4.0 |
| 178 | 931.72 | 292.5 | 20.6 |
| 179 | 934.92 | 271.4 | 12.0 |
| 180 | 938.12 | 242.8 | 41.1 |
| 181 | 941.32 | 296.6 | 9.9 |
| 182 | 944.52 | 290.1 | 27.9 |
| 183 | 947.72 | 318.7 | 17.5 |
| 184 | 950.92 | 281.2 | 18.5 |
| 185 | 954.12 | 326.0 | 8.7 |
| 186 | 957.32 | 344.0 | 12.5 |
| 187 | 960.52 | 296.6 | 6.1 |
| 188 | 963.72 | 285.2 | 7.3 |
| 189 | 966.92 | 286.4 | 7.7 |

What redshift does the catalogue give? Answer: 0.454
